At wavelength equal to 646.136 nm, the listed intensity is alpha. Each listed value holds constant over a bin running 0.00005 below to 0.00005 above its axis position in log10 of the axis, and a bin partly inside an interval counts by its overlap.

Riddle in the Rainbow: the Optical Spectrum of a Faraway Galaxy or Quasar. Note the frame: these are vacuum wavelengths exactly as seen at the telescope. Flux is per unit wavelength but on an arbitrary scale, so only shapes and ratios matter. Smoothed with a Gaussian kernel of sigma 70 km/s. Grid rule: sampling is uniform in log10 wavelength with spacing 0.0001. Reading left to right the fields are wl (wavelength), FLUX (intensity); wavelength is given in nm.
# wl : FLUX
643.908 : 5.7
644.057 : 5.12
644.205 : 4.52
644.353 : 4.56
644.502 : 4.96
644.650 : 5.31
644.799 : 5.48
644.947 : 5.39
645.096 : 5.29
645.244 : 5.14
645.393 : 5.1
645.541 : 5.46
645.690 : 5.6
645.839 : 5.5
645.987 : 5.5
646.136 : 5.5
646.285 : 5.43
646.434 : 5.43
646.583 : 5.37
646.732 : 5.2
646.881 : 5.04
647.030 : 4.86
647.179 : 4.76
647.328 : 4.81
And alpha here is 5.5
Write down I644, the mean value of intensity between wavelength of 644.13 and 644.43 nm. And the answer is 4.55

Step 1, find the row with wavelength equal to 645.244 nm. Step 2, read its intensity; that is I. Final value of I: 5.14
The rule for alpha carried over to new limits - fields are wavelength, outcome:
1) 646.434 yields 5.43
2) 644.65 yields 5.31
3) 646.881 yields 5.04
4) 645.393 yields 5.1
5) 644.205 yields 4.52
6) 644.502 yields 4.96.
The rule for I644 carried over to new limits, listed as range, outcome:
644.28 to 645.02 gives 5.14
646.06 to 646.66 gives 5.42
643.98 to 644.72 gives 4.89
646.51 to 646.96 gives 5.2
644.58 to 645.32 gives 5.32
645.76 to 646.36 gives 5.48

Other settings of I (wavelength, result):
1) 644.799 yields 5.48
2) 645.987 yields 5.5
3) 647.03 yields 4.86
